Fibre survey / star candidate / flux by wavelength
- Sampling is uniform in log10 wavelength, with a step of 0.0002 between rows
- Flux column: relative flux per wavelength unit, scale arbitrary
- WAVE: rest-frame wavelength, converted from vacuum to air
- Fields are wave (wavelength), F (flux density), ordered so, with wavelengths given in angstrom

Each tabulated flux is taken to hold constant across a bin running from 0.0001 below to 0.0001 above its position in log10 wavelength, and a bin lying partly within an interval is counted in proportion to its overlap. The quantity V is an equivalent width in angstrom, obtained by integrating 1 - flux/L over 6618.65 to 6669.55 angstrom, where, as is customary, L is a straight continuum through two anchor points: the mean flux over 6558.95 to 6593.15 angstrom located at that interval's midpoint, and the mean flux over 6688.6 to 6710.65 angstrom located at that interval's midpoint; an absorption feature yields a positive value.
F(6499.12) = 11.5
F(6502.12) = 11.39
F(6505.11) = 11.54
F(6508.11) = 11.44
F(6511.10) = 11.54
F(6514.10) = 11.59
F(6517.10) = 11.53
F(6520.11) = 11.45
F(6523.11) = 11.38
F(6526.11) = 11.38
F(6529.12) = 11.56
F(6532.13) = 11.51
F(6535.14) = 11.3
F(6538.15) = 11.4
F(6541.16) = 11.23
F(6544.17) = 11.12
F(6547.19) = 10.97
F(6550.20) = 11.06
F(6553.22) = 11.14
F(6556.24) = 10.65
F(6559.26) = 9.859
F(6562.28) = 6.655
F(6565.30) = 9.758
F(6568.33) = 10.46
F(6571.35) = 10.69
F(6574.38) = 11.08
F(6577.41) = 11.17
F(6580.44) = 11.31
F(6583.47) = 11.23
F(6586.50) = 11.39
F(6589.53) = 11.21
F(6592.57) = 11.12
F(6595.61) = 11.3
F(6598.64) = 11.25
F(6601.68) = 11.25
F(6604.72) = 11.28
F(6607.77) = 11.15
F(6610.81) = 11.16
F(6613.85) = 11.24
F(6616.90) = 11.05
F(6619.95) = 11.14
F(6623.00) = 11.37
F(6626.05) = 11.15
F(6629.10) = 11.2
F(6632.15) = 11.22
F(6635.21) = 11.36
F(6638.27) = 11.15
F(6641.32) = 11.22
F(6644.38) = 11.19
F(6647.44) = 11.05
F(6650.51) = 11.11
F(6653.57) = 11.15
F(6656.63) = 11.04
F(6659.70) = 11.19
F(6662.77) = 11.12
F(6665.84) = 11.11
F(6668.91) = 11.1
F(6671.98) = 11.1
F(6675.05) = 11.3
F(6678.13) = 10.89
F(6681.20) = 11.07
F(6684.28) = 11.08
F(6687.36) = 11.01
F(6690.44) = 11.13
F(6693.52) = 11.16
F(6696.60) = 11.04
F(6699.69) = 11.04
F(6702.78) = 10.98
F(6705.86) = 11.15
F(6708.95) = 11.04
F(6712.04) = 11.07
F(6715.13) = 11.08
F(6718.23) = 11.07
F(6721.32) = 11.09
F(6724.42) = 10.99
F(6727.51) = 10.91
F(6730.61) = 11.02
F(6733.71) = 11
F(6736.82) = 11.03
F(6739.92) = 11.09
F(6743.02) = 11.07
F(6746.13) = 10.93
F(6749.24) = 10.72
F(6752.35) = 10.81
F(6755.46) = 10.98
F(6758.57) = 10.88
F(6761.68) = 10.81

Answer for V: -1.7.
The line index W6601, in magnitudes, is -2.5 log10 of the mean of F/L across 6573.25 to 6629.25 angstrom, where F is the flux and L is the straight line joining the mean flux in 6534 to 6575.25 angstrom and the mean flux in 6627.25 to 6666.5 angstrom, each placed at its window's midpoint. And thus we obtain -0.04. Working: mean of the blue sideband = 10.5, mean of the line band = 11.2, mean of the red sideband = 11.2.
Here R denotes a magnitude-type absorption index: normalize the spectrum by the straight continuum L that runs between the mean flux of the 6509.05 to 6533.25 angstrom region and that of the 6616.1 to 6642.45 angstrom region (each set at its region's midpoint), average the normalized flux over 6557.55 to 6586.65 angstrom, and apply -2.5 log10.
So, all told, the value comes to 0.10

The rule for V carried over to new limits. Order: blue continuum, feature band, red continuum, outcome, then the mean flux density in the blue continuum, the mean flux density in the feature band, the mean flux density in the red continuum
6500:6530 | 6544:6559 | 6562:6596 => 0.2 angstrom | 11.5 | 10.9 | 10.7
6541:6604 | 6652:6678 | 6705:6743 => -0.5 angstrom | 10.8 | 11.1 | 11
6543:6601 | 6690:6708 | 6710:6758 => -0.2 angstrom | 10.7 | 11.1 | 11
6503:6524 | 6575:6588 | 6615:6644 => 0.1 angstrom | 11.5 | 11.3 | 11.2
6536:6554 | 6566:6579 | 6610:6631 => 0.5 angstrom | 11.2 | 10.8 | 11.2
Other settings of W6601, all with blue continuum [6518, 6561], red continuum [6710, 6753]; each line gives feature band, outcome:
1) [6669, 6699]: -0.006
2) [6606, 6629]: -0.011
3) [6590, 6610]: -0.013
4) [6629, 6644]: -0.017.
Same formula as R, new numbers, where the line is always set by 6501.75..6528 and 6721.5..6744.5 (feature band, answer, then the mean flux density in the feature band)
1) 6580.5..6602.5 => 0.006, 11.3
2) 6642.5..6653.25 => 0.008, 11.1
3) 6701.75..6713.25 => 0.000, 11.1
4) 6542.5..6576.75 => 0.105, 10.3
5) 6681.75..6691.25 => 0.005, 11.1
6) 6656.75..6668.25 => 0.005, 11.1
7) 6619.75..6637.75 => 0.000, 11.2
